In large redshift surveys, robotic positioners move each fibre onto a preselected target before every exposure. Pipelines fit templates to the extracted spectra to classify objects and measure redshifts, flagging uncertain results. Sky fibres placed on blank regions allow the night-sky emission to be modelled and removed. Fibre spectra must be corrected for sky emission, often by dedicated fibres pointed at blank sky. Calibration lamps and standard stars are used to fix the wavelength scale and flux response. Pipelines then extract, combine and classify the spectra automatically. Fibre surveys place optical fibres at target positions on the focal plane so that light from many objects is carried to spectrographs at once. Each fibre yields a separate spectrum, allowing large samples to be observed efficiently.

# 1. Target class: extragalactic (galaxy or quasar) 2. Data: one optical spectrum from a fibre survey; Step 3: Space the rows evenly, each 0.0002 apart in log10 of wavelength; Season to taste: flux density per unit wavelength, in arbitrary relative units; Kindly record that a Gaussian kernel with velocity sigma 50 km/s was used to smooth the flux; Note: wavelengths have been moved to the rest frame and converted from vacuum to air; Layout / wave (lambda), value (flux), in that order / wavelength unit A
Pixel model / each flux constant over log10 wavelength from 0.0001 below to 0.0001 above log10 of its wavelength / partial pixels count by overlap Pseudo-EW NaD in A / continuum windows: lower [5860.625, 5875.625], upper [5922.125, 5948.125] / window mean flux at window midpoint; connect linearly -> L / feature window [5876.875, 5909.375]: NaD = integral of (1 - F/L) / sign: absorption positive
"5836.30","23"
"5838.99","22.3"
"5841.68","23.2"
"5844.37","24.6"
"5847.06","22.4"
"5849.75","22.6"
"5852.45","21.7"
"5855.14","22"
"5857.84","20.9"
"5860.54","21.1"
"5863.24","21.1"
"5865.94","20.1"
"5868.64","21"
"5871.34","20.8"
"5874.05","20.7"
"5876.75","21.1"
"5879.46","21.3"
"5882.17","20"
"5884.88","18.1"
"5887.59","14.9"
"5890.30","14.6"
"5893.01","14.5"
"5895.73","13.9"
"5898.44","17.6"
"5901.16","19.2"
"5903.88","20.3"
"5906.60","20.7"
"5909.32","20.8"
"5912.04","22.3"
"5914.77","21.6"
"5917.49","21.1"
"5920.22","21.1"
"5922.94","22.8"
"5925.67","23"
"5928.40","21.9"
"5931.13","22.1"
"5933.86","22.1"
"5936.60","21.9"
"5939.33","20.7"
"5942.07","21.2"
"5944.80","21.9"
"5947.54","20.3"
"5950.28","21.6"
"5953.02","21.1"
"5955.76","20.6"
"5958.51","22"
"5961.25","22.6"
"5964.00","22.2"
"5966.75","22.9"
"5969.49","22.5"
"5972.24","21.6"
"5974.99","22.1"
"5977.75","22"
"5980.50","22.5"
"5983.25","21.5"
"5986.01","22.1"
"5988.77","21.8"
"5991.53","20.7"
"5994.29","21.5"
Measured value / 4.87 A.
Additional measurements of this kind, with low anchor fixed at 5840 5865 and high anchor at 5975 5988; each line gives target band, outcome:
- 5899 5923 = 1.3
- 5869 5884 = 1.0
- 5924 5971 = 0.5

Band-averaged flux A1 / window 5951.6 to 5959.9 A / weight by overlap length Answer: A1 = 21.2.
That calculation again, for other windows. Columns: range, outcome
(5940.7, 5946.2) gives 21.6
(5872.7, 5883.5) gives 20.8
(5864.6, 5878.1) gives 20.7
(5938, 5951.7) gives 21.1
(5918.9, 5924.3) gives 22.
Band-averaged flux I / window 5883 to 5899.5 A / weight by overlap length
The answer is 15.7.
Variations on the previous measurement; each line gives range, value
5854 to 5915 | 19.5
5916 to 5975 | 21.8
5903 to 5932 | 21.6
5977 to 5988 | 22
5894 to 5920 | 19.7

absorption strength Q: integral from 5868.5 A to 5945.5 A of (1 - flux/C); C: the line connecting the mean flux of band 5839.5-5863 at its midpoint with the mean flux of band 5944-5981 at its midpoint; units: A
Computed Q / 6.8 A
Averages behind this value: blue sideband 22.3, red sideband 21.8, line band 20.1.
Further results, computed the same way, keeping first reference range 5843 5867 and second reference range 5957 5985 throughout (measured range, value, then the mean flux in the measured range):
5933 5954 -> 0.7 A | 21.3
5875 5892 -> 2.8 A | 18.3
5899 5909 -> 0.9 A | 19.9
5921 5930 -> -0.2 A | 22.5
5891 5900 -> 2.7 A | 15.4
